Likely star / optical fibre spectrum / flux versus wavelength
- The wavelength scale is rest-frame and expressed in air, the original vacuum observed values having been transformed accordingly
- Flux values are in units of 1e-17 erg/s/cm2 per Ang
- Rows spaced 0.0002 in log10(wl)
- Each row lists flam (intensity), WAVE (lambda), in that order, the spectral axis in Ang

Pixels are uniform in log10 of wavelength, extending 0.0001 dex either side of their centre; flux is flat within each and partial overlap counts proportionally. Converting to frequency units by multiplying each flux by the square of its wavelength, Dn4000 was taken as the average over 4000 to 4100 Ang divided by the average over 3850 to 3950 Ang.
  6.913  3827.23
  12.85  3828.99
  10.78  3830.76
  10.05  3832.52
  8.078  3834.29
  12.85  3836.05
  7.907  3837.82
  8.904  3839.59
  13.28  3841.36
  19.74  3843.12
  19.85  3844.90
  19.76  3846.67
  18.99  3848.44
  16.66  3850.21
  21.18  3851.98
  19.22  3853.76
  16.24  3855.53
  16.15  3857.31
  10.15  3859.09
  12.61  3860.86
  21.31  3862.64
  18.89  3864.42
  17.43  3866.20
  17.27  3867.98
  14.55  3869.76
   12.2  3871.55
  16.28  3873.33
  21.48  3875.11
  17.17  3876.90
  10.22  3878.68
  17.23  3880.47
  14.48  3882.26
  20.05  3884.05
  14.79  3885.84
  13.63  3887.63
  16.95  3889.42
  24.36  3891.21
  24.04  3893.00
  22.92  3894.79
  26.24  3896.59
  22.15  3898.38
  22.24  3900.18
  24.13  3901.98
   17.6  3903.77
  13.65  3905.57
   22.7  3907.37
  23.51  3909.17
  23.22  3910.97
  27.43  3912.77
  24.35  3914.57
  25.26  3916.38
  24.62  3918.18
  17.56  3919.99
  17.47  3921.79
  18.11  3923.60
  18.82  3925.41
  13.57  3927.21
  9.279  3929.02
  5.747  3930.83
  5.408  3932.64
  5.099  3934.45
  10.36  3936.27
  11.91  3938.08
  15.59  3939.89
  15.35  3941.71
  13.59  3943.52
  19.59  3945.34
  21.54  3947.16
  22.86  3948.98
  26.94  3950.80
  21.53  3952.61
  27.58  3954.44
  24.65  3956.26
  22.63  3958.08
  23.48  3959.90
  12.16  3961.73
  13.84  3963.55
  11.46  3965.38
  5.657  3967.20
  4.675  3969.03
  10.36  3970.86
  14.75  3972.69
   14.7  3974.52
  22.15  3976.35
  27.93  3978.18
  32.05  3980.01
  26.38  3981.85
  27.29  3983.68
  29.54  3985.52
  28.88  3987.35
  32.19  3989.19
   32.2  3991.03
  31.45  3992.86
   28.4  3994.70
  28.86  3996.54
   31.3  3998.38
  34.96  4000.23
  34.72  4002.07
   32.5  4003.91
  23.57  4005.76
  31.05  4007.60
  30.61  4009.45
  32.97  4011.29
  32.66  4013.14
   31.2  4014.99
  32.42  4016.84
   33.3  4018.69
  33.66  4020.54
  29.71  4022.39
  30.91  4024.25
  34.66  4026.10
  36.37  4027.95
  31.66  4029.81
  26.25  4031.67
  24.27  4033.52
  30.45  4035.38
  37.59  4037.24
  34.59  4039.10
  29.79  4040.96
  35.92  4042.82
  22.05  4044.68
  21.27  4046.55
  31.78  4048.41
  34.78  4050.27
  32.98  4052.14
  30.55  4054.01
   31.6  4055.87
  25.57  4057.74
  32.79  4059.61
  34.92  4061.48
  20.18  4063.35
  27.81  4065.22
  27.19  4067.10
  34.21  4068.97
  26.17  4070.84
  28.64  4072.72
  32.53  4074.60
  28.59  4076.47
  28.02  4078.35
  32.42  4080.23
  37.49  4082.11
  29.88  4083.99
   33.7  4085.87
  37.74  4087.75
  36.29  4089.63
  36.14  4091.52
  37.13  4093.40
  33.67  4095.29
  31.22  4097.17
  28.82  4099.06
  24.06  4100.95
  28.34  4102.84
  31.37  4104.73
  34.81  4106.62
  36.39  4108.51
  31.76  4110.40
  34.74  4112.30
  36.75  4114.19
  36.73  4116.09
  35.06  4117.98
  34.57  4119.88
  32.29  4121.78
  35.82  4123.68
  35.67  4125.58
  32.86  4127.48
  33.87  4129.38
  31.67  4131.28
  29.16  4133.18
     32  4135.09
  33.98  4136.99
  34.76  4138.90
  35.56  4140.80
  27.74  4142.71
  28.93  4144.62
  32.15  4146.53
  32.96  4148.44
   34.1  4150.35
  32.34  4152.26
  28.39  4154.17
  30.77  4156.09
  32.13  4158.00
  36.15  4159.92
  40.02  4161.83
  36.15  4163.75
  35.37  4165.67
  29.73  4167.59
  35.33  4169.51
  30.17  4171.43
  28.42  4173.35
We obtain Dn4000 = 1.9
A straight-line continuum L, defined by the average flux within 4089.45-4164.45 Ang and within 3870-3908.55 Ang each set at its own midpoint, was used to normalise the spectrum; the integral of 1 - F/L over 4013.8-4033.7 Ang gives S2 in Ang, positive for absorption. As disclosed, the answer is -3.5 Ang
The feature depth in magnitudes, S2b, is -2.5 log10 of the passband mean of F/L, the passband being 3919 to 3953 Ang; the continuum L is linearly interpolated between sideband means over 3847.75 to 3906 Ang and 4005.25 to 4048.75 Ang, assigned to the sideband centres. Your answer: 0.455 mag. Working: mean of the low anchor 18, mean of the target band 15.2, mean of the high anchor 30.8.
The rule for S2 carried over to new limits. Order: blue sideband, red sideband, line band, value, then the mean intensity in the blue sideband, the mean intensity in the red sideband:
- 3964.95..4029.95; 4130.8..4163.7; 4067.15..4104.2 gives -1.46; 27.5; 32.6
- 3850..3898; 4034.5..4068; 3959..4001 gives 4.22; 17.6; 30.1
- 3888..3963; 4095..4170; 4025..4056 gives -4.86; 19.1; 32.9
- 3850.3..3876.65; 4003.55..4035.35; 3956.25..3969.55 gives 5.82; 16.8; 31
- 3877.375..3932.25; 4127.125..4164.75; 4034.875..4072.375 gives -3.52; 19.1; 32.8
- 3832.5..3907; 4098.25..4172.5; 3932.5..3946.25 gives 5.69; 17.1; 32.9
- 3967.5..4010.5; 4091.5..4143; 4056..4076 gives 0.85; 26.3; 33.1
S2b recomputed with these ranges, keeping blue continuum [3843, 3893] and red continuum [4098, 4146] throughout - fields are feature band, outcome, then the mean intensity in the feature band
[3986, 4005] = -0.25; 31.4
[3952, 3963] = 0.04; 21.7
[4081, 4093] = -0.16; 35.3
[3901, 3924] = -0.09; 21.6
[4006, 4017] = -0.20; 31.3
